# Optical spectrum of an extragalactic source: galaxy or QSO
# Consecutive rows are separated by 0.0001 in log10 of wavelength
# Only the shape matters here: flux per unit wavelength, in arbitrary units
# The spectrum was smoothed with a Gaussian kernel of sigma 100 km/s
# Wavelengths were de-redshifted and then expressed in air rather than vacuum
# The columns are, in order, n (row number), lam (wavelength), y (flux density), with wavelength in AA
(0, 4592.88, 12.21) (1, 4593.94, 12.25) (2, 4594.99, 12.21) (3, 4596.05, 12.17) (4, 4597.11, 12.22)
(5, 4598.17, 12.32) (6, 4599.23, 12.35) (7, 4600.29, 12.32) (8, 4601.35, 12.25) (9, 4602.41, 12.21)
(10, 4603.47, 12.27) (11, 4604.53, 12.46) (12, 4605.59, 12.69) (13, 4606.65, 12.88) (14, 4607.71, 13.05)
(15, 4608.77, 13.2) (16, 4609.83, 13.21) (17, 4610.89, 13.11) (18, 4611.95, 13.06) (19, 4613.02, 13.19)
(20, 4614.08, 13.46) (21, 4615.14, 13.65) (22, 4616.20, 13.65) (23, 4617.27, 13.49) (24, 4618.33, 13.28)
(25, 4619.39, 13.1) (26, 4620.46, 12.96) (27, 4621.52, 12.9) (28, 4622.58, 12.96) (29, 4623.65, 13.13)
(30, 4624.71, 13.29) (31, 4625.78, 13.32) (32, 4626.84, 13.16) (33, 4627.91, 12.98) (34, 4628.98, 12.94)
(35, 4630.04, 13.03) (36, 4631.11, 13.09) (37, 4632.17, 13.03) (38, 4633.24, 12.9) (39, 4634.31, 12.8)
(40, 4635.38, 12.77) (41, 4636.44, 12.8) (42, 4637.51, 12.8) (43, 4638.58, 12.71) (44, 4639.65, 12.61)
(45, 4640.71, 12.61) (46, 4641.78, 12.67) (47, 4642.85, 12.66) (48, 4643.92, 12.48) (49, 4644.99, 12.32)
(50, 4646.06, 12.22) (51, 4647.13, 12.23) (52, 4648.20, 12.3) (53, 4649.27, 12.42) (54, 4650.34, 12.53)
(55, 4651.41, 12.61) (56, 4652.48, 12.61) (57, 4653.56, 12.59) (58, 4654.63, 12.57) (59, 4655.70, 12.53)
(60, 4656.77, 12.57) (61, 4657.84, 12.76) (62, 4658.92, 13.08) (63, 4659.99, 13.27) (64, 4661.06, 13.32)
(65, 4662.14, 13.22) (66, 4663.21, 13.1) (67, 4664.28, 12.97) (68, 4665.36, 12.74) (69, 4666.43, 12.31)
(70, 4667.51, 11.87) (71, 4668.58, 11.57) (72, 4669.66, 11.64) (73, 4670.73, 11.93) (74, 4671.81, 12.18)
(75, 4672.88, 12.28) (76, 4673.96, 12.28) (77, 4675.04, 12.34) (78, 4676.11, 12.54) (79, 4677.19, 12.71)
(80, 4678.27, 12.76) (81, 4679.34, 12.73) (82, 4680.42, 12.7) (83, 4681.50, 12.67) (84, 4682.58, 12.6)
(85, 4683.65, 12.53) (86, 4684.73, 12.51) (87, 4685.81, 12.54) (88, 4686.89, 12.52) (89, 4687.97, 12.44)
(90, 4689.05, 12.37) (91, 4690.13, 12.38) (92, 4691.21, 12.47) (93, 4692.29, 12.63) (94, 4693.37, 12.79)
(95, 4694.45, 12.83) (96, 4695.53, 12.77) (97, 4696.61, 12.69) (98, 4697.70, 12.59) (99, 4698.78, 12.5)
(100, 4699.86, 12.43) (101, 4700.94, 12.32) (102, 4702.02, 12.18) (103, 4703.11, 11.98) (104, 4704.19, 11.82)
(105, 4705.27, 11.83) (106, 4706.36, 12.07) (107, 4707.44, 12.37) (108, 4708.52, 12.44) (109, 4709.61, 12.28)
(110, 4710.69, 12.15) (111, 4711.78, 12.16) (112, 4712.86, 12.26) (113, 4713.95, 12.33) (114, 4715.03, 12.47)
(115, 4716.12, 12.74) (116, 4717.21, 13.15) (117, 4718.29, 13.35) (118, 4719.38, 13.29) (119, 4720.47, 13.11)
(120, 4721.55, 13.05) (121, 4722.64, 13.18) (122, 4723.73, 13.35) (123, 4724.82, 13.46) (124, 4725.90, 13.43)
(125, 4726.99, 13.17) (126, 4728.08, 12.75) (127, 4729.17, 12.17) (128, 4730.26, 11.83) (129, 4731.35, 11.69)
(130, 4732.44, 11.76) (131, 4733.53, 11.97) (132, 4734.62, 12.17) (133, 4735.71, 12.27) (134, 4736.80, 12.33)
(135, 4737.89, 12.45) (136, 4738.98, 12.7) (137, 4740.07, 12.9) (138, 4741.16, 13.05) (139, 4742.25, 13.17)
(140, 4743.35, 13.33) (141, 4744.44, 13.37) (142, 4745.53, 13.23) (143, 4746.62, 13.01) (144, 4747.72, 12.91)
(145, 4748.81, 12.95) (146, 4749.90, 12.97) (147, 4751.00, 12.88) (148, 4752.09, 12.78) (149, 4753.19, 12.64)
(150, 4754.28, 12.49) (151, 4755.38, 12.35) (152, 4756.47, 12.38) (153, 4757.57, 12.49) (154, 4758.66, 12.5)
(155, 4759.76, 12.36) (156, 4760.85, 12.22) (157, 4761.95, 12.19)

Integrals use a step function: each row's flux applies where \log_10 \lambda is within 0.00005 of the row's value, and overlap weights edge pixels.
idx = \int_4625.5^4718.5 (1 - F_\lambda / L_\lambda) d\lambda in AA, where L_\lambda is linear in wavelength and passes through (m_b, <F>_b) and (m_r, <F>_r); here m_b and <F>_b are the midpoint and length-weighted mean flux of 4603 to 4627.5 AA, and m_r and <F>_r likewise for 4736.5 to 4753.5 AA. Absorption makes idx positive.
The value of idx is 3.4 AA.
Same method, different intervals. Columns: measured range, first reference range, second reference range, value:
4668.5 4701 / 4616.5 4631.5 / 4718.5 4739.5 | 0.9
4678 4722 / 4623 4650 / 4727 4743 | 0.0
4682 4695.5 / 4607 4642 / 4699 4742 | 0.2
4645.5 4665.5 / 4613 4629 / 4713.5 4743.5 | 0.5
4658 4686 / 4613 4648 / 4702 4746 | 0.5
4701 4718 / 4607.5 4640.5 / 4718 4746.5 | 0.7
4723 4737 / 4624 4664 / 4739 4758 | 0.4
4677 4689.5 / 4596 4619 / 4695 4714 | -0.2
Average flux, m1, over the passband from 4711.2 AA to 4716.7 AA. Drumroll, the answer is 12.4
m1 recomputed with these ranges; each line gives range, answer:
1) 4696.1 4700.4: 12.5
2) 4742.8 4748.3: 13.2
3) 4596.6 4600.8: 12.3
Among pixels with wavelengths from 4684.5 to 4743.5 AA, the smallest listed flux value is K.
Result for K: 11.69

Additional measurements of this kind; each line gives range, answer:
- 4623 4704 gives 11.57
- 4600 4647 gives 12.21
